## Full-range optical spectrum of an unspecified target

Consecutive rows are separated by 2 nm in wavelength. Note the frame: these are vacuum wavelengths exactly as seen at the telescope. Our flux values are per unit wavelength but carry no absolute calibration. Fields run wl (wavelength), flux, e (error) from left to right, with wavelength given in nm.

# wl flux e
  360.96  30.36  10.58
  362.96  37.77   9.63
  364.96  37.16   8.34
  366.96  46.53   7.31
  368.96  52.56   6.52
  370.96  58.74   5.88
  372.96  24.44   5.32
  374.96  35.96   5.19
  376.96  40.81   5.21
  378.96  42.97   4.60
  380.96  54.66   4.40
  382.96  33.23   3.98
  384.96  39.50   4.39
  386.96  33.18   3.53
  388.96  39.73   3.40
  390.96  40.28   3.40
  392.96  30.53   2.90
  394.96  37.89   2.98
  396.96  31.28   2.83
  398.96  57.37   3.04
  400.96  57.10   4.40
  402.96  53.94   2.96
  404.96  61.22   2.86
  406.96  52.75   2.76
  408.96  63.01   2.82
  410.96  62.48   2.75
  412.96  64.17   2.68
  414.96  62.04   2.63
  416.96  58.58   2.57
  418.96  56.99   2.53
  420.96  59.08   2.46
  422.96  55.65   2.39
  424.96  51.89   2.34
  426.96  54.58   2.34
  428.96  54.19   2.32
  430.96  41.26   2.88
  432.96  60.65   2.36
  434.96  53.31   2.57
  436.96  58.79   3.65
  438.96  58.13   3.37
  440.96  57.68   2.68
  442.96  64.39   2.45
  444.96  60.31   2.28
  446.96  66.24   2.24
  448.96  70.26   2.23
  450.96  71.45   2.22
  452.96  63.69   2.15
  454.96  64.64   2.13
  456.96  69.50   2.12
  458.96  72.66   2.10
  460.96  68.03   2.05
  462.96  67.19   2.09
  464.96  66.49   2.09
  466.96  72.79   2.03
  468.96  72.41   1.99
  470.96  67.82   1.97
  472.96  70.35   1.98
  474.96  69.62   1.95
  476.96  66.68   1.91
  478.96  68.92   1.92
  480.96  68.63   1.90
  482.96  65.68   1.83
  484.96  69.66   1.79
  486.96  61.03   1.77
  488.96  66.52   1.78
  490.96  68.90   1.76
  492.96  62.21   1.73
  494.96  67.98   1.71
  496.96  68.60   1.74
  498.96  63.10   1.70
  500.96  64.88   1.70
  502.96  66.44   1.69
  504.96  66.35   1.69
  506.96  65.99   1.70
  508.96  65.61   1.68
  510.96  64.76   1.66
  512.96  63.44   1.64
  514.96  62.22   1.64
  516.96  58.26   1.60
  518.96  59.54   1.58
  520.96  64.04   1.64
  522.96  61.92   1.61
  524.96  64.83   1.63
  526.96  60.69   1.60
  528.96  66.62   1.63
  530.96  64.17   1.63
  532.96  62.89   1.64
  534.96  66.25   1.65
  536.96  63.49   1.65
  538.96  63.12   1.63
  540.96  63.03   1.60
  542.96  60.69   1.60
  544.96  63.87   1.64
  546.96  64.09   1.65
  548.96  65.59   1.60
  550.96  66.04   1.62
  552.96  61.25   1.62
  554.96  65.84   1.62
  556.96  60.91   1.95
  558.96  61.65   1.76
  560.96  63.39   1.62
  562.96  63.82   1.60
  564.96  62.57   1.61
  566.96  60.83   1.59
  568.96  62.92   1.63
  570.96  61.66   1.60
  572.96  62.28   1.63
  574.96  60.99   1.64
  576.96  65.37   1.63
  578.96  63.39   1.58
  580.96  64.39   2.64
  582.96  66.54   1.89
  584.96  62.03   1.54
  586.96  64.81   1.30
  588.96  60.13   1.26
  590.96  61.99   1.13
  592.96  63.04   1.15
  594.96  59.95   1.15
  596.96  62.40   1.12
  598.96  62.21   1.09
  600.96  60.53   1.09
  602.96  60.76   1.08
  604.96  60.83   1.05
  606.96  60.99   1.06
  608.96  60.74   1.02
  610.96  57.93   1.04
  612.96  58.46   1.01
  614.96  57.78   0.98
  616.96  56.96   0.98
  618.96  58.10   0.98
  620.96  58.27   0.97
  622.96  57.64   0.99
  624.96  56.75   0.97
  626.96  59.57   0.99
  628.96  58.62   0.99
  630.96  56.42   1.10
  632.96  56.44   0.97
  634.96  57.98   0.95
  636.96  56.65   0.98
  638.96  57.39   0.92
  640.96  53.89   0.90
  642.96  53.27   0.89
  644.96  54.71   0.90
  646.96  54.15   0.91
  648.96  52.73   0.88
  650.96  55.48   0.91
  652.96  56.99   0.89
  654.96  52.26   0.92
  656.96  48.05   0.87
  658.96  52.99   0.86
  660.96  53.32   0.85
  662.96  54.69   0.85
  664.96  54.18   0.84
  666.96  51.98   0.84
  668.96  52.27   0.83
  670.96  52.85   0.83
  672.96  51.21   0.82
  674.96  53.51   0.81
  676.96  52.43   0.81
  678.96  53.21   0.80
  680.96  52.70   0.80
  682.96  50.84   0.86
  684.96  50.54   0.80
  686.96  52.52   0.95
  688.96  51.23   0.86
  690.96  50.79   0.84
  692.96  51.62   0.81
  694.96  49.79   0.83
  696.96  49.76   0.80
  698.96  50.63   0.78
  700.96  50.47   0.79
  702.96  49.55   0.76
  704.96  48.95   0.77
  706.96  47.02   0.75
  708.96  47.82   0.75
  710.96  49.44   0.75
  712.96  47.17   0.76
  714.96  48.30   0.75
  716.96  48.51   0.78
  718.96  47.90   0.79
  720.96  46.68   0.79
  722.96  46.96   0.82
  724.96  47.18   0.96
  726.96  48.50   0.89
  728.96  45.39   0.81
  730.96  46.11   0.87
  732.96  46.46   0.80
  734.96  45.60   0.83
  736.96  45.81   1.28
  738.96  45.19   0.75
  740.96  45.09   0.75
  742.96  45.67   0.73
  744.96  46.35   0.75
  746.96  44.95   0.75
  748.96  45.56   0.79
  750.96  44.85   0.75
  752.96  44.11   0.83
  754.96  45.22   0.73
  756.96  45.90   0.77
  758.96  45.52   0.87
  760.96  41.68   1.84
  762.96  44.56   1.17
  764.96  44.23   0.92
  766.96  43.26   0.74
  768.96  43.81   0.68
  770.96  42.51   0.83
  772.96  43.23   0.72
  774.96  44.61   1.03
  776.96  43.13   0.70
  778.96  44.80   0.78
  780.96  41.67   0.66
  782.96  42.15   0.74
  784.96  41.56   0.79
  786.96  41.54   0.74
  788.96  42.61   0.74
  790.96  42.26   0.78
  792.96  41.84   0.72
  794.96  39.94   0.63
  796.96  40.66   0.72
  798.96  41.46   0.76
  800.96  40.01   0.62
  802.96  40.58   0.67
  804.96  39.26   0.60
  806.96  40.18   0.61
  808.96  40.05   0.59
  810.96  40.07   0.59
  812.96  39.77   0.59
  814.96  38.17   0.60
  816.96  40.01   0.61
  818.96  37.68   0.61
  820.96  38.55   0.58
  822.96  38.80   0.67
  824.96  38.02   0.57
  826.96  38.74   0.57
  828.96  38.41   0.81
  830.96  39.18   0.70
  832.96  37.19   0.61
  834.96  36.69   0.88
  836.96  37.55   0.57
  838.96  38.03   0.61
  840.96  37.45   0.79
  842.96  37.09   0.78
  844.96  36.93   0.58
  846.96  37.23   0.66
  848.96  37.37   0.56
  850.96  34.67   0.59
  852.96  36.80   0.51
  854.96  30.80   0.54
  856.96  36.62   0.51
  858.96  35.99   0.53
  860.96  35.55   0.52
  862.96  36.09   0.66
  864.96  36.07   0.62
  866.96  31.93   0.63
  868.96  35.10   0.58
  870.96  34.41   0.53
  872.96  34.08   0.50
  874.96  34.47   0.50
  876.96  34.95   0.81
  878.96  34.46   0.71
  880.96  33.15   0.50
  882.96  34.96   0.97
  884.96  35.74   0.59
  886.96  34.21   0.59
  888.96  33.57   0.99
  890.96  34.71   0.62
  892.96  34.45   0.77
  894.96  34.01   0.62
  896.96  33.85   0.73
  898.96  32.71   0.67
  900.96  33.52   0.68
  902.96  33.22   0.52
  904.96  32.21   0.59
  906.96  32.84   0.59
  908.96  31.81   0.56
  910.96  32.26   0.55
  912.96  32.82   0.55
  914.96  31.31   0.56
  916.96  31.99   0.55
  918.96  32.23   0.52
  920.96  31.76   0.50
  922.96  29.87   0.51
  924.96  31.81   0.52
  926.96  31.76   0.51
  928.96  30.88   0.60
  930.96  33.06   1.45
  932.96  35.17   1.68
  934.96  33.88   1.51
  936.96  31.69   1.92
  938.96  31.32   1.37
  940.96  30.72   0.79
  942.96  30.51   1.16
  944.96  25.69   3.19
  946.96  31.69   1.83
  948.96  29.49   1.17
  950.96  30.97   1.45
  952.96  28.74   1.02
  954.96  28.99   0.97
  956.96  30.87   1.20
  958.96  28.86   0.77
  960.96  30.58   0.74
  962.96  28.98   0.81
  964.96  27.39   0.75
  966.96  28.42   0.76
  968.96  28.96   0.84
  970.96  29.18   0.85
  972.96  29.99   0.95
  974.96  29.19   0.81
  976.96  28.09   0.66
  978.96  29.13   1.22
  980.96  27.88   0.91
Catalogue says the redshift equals 0.00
